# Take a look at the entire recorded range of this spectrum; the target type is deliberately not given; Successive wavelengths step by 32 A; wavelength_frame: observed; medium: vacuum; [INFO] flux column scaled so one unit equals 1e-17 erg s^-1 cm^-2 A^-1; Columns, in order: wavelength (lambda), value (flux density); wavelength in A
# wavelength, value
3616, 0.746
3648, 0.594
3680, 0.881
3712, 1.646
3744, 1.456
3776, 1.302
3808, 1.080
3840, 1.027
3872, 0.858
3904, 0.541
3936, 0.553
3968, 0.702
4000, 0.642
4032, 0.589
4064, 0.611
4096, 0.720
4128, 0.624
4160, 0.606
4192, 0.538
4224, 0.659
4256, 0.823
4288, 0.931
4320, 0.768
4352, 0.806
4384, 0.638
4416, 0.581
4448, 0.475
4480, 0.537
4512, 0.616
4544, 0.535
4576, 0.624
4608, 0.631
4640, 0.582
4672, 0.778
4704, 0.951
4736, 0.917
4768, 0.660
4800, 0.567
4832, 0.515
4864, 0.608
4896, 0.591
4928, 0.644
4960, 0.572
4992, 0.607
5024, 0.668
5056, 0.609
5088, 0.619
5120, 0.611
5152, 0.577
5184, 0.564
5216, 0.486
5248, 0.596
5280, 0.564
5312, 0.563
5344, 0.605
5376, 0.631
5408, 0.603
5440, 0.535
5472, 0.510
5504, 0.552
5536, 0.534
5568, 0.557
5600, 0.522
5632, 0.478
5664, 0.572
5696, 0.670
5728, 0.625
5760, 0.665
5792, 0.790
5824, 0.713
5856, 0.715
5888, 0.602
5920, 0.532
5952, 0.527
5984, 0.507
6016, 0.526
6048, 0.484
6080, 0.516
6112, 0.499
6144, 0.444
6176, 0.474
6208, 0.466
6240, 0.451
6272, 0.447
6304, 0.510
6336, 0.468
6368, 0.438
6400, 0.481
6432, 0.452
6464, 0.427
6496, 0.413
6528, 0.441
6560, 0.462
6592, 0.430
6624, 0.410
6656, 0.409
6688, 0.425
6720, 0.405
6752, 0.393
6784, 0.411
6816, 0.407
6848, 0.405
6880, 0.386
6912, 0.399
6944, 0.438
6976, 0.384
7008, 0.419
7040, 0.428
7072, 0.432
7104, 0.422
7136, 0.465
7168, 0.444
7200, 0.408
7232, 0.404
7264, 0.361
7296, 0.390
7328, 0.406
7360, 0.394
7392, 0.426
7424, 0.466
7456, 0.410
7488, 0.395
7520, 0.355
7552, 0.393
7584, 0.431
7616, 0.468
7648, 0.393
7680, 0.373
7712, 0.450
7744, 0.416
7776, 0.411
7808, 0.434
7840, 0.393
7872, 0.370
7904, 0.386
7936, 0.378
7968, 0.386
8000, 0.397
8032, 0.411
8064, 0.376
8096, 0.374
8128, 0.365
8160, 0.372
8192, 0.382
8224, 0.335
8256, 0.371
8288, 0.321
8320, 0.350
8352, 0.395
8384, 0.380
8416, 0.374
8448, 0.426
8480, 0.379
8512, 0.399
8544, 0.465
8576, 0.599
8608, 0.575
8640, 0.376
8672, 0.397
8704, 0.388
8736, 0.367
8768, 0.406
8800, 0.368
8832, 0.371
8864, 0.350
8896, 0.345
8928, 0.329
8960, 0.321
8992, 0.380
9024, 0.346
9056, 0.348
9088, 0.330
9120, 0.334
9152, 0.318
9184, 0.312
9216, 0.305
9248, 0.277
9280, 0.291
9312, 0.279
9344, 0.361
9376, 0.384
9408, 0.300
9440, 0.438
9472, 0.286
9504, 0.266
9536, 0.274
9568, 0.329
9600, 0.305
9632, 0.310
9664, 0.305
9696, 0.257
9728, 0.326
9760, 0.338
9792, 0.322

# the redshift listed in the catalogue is 2.064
